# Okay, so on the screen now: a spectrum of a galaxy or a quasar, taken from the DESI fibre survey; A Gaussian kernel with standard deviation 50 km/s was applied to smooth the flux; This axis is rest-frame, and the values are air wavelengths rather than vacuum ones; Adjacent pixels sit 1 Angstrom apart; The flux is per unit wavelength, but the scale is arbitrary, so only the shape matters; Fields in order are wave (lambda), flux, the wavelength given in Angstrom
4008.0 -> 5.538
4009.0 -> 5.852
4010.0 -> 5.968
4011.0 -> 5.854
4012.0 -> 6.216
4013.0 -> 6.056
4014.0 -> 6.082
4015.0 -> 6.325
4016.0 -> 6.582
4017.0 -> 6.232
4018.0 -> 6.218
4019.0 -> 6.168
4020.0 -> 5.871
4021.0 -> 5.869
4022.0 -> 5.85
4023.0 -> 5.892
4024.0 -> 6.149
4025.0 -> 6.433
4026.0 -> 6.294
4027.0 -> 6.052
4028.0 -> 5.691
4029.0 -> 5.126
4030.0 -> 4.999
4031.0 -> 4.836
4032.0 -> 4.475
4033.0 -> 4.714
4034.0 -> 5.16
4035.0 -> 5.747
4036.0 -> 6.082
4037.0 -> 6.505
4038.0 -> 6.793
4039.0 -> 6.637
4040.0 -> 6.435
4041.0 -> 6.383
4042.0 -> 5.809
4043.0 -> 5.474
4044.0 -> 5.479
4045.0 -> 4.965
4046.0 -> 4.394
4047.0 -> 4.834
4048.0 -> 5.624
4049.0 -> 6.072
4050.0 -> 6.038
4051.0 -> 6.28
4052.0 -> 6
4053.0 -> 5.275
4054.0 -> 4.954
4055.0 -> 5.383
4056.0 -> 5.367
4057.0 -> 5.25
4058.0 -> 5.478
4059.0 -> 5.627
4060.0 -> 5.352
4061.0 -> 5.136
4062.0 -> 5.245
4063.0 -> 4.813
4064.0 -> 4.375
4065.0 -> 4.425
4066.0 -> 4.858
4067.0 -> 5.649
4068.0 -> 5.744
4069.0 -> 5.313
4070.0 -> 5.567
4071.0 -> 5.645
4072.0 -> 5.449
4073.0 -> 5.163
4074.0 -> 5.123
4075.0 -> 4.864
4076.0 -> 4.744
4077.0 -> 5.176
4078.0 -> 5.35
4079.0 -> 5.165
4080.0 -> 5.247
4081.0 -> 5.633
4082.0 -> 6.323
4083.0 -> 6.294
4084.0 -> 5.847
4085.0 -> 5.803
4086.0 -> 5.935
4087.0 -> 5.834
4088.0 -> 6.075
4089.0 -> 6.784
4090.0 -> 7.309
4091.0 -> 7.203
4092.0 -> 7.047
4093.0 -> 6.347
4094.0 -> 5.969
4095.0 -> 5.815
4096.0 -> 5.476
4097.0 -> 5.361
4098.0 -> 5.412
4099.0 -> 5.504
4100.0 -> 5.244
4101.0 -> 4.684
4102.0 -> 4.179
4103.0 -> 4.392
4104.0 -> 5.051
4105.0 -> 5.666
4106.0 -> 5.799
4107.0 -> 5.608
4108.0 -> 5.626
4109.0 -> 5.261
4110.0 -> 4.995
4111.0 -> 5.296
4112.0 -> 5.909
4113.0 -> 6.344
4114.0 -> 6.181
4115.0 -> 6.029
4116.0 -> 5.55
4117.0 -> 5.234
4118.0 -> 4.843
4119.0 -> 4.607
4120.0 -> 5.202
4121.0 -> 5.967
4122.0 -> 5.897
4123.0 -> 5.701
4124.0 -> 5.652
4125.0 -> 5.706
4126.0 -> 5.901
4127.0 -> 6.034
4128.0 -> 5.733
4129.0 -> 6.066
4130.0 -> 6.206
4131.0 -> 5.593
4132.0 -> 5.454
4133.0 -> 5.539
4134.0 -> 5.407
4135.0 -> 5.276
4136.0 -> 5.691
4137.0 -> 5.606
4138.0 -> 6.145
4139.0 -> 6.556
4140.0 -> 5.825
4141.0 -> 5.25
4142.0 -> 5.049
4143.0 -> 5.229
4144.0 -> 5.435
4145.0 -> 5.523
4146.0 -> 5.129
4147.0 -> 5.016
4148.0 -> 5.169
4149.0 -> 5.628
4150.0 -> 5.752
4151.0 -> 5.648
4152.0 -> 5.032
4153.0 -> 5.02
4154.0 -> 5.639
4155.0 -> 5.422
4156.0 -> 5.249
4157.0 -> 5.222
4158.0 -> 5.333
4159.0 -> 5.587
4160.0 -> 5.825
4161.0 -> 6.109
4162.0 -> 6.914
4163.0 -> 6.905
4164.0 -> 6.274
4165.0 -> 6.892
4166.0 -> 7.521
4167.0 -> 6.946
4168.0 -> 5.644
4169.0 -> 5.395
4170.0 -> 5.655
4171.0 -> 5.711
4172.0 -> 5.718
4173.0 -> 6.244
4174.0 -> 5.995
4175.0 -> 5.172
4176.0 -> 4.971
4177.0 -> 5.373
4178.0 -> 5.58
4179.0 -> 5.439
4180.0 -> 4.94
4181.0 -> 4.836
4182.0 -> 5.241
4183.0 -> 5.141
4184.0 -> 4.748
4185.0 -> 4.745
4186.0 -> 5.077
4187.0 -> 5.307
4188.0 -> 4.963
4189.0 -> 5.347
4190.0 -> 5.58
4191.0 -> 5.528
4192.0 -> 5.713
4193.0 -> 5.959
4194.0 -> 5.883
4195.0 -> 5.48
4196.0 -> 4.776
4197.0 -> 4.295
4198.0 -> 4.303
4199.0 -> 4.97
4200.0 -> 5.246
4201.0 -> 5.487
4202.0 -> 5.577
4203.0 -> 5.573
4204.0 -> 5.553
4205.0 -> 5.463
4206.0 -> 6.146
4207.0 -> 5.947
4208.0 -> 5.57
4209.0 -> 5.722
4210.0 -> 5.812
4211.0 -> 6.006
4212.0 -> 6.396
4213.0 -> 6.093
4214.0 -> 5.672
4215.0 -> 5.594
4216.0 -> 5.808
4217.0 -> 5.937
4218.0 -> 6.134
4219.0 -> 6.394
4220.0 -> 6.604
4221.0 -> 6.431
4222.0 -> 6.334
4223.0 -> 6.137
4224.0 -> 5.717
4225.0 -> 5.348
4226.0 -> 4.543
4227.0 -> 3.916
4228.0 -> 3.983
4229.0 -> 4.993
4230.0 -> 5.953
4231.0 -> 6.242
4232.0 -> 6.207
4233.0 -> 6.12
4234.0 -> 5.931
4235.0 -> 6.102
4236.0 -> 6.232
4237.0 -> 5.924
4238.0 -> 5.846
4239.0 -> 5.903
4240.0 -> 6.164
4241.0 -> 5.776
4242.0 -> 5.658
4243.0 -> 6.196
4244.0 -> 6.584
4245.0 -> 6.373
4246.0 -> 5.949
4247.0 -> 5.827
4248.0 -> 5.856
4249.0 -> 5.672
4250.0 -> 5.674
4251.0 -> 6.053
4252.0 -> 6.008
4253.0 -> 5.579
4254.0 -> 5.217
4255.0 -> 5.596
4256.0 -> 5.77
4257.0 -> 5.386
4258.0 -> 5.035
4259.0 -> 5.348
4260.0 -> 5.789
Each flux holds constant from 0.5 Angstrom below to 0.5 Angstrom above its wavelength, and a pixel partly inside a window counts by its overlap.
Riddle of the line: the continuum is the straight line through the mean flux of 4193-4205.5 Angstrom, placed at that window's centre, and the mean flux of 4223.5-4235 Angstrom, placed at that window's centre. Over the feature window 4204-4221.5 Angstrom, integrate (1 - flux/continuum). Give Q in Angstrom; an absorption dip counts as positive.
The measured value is -2.2 Angstrom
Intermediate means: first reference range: 5.25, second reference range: 5.39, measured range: 5.97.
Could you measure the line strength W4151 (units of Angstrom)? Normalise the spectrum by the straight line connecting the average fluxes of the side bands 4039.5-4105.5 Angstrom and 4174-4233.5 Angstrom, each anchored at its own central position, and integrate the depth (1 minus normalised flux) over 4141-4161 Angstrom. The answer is 0.5 Angstrom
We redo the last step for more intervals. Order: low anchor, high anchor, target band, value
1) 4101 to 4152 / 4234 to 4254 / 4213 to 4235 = 0.5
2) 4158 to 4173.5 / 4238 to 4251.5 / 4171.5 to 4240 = 5.8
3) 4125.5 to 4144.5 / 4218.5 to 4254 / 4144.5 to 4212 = 2.3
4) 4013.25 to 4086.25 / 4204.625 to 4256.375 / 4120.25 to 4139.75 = -0.3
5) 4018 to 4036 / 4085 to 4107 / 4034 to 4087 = 1.6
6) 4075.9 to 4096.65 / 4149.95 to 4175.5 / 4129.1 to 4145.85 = 0.9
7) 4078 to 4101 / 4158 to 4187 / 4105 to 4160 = 2.6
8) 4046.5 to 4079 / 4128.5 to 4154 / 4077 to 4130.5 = -2.7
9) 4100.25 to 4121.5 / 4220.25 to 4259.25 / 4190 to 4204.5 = 0.8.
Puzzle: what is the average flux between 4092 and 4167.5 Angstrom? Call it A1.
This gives 5.64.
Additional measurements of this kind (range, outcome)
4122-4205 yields 5.56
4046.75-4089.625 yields 5.48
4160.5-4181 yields 5.94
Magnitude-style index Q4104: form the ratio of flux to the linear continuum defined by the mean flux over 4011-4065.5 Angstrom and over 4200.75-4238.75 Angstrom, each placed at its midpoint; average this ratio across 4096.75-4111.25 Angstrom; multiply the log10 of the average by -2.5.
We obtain 0.100 mag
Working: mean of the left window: 5.66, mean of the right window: 5.78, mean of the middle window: 5.2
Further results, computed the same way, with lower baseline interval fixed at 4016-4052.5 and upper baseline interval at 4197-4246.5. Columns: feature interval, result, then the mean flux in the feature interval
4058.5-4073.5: 0.11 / 5.22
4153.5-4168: -0.06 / 6.11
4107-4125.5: 0.04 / 5.56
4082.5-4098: -0.07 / 6.18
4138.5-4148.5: 0.07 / 5.42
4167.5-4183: 0.06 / 5.45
